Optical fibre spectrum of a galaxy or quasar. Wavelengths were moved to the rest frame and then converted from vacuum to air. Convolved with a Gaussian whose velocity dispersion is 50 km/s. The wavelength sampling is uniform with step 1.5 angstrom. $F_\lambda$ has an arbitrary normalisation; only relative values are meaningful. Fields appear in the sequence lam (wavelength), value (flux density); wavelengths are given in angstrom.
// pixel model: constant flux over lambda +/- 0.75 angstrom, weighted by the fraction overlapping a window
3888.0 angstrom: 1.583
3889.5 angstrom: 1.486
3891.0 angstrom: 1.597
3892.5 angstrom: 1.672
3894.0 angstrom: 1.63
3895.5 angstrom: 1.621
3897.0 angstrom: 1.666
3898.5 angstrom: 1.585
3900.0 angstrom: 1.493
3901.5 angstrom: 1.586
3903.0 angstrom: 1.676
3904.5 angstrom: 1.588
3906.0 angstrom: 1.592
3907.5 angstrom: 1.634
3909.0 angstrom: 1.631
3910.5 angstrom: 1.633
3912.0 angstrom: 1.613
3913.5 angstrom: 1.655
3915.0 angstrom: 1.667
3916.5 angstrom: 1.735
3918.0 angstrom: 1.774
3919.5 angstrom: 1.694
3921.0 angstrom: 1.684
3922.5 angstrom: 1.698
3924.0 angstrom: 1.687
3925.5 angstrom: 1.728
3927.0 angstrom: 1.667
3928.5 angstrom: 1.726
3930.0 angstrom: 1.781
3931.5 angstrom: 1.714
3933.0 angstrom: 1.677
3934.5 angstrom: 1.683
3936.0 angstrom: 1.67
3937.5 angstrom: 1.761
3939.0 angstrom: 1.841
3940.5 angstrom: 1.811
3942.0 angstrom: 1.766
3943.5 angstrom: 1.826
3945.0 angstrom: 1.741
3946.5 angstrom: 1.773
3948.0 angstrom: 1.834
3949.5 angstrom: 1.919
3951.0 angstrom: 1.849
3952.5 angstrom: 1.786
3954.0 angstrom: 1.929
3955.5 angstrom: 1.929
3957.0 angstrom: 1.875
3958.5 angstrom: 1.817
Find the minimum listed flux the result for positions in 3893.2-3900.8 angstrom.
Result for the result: 1.493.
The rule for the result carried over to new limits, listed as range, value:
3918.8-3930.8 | 1.667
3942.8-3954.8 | 1.741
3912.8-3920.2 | 1.655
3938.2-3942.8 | 1.766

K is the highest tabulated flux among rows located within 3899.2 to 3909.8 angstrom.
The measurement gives 1.676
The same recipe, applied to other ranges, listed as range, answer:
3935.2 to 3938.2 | 1.761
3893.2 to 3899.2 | 1.666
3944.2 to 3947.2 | 1.773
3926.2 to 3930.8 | 1.781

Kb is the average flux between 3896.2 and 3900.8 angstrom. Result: 1.58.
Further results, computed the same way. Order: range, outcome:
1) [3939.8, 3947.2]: 1.78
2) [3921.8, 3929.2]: 1.7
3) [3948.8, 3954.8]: 1.87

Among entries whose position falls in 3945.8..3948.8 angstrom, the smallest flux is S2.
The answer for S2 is 1.773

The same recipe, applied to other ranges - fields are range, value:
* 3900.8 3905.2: 1.586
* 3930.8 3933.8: 1.677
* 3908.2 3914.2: 1.613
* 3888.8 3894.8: 1.486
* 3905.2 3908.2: 1.592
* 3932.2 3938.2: 1.67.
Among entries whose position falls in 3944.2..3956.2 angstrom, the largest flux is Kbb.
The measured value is 1.929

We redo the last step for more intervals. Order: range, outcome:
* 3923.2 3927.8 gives 1.728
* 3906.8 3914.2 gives 1.655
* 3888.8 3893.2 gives 1.672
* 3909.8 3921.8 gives 1.774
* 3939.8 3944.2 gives 1.826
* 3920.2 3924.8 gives 1.698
